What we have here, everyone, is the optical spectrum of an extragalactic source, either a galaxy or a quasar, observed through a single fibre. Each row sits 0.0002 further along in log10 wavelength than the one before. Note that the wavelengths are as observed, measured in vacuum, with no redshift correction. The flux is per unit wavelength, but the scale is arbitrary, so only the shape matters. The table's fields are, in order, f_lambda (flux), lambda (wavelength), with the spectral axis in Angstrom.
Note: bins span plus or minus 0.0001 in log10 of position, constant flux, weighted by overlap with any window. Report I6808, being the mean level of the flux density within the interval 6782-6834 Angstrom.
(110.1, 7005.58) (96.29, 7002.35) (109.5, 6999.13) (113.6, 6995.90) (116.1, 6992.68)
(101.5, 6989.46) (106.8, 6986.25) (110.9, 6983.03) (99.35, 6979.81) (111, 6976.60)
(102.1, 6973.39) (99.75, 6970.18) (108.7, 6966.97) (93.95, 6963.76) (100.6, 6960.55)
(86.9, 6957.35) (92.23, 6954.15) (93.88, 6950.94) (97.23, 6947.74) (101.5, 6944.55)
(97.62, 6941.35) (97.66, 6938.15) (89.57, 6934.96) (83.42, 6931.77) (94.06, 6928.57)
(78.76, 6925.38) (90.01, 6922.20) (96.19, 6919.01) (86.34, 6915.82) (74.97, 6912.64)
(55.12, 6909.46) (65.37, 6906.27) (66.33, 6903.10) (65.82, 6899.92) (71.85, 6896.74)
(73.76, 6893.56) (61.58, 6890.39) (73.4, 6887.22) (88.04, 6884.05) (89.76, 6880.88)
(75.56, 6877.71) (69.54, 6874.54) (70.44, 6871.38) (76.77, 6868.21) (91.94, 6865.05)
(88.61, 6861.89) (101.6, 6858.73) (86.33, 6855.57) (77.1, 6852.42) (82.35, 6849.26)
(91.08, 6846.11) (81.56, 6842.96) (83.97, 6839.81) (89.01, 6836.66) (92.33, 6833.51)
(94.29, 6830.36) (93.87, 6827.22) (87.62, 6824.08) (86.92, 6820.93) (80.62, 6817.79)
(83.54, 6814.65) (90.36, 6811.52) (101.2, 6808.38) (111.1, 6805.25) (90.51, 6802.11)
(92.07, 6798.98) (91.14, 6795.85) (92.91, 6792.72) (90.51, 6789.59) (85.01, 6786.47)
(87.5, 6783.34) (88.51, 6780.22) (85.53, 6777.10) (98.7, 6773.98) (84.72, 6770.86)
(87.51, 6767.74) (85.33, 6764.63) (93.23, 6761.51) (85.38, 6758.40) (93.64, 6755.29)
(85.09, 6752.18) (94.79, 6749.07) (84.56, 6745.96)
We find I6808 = 91.3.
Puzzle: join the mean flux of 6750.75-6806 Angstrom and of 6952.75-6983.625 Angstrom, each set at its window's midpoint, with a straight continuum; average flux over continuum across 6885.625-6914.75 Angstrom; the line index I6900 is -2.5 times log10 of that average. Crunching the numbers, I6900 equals 0.38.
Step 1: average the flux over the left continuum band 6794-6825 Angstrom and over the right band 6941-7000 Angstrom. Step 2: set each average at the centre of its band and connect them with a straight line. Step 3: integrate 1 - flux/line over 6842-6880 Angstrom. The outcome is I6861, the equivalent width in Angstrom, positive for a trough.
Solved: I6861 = 4.8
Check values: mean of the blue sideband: 91.6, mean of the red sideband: 102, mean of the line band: 82.9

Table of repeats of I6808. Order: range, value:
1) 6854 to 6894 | 80.7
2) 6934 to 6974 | 97.1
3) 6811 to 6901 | 82.7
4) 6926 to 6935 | 87.8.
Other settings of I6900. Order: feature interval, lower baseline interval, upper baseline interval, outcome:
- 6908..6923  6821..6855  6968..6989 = 0.207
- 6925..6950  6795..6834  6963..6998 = 0.103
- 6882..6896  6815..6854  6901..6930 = 0.090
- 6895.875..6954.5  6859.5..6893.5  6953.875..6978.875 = 0.081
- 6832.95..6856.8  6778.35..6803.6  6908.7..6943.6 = 0.043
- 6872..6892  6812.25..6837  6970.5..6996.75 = 0.244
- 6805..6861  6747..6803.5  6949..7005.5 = 0.048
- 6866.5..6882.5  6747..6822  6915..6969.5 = 0.202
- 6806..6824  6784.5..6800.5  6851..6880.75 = -0.020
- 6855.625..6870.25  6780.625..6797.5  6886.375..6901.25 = -0.180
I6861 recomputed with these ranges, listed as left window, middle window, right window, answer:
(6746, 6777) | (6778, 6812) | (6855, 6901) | -2.5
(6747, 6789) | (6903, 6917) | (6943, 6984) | 3.9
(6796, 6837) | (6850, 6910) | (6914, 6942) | 9.3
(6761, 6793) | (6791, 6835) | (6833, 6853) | -2.6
